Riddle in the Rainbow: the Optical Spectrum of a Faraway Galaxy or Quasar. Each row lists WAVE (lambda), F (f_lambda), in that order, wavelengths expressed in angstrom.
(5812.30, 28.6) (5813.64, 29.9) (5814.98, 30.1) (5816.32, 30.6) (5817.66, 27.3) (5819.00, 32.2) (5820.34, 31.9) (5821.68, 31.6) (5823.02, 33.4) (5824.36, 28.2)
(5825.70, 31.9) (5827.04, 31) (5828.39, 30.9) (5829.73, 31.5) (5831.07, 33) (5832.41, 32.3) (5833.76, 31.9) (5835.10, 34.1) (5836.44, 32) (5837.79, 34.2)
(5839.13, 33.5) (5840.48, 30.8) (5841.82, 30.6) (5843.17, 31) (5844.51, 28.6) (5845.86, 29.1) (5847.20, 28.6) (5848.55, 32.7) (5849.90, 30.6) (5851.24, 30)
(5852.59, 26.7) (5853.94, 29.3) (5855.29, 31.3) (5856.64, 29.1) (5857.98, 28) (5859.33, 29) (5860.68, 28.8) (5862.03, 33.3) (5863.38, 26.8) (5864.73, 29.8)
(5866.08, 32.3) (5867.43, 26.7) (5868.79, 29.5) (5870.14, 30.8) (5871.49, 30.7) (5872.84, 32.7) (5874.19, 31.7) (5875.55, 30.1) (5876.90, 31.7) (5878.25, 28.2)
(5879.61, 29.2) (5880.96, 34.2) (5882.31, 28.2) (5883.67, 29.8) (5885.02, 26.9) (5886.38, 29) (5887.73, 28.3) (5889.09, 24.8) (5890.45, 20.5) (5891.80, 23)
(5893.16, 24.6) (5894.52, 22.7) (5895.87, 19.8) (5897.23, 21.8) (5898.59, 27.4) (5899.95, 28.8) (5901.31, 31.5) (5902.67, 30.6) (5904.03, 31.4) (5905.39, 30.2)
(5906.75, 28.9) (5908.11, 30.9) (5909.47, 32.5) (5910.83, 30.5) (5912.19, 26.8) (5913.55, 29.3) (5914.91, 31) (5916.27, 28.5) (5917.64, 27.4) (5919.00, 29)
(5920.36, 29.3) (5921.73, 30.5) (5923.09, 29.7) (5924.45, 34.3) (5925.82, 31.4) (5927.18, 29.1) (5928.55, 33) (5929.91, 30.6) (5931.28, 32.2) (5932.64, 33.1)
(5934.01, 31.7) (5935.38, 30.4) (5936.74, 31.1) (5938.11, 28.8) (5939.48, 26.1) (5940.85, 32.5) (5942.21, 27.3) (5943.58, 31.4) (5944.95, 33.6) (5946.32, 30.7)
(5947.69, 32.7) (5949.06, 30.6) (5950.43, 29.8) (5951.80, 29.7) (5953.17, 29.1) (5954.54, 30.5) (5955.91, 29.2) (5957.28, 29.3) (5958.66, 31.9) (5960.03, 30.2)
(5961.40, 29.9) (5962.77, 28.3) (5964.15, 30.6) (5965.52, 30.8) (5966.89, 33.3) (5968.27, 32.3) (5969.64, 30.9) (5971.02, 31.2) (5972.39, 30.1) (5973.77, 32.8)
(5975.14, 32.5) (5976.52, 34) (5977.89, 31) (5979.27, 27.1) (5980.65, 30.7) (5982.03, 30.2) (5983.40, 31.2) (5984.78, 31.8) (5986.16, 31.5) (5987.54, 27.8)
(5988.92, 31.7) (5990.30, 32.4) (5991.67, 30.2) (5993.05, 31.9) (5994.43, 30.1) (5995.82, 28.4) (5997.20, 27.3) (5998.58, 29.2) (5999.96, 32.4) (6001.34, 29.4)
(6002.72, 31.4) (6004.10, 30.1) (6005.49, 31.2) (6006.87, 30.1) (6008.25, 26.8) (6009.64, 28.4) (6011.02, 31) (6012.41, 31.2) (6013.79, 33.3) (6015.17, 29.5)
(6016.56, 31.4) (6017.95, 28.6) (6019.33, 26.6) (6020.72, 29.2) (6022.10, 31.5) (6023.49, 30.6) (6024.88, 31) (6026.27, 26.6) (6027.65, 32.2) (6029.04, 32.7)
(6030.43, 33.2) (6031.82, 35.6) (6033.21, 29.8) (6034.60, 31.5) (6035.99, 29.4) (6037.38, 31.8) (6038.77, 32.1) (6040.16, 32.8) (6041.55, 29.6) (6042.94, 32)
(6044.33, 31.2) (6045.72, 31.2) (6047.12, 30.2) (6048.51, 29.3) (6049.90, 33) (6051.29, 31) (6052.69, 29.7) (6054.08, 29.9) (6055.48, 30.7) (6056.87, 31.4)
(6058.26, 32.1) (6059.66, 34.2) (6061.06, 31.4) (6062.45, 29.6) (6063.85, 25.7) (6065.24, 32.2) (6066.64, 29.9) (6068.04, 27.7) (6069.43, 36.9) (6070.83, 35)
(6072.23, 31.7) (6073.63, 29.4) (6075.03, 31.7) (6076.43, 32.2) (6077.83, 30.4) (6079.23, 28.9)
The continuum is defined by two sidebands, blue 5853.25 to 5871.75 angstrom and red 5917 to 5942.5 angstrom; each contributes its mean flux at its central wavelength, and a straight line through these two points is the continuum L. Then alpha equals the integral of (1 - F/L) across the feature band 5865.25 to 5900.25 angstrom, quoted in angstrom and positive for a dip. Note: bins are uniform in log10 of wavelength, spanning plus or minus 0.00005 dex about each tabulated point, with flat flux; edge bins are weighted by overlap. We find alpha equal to 2.41 angstrom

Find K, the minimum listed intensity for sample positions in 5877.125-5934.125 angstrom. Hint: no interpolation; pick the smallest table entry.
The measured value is 19.8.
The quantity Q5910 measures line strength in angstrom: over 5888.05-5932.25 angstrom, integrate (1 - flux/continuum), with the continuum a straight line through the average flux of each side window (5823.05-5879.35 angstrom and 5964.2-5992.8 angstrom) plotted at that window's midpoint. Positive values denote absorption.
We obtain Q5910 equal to 3.34 angstrom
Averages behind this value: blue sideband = 30.6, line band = 28.5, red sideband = 31.2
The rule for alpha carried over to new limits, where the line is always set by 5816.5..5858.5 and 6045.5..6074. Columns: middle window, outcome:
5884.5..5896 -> 2.36 angstrom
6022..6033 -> -0.20 angstrom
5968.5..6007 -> 0.40 angstrom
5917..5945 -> 0.39 angstrom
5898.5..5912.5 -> 0.36 angstrom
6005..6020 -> 0.59 angstrom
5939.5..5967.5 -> 0.48 angstrom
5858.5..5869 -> 0.48 angstrom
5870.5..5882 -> -0.02 angstrom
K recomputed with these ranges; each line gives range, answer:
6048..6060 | 29.3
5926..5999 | 26.1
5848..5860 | 26.7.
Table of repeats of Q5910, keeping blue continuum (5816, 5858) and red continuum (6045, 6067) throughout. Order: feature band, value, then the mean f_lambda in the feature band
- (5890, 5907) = 2.5 angstrom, 26.3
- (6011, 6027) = 0.4 angstrom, 30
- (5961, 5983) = -0.1 angstrom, 31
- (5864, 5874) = 0.2 angstrom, 30.4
